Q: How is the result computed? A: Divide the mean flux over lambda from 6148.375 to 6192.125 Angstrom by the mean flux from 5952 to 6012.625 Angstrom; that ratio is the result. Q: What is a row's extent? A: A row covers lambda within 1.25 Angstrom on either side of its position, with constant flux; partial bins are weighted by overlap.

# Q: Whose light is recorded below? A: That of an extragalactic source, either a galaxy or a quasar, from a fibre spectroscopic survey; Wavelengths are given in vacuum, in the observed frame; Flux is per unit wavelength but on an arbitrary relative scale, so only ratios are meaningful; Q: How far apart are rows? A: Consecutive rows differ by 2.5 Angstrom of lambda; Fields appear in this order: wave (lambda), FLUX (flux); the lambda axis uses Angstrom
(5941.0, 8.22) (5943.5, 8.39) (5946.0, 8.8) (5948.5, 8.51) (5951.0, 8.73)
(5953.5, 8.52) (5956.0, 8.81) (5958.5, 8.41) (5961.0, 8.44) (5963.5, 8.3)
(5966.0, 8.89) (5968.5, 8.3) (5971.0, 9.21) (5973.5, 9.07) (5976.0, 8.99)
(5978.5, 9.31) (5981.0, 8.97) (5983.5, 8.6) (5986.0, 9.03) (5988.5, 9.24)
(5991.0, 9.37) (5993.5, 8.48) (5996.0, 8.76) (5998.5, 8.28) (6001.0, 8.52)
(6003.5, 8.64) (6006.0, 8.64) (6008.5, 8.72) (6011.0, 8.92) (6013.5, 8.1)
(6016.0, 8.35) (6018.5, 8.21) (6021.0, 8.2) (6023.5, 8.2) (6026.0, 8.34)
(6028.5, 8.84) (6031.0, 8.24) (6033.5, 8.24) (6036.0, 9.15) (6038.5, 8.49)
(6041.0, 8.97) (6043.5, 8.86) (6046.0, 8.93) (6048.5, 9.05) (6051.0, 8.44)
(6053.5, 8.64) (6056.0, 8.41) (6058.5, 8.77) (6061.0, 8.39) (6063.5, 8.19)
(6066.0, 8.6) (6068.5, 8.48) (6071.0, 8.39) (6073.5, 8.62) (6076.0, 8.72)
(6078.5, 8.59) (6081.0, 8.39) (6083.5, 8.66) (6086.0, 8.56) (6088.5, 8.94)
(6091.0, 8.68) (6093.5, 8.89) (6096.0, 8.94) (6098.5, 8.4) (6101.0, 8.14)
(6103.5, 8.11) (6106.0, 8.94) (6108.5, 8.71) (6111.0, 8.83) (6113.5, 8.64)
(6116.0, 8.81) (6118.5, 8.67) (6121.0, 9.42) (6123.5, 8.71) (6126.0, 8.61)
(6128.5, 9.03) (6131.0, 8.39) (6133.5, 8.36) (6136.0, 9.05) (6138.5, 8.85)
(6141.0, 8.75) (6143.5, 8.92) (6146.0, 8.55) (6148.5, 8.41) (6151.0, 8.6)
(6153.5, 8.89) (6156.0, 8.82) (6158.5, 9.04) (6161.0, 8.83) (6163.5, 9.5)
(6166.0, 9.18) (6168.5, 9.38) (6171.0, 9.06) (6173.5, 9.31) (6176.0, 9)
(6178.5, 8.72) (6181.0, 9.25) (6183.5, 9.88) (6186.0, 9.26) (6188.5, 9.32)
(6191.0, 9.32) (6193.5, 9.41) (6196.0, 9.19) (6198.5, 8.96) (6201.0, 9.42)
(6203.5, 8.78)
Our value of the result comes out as 1.0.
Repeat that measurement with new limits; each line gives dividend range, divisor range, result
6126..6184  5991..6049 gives 1.04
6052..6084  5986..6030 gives 0.99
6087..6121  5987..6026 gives 1.01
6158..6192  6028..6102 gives 1.07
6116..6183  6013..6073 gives 1.04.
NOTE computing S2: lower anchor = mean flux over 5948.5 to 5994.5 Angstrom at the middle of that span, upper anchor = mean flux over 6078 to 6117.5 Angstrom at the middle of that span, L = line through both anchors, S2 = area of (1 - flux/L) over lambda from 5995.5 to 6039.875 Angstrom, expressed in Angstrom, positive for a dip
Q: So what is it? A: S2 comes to 1.31 Angstrom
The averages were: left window 8.81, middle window 8.49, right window 8.64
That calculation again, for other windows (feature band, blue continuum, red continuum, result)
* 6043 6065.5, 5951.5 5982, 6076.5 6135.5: 0.2 Angstrom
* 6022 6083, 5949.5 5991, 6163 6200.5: 2.7 Angstrom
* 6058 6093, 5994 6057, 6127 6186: 0.6 Angstrom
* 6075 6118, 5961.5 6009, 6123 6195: 1.3 Angstrom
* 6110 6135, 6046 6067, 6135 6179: 0.2 Angstrom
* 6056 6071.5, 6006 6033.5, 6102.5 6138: 0.2 Angstrom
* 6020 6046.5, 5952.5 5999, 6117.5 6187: 0.8 Angstrom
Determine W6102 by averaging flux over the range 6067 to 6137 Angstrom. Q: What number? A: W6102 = 8.67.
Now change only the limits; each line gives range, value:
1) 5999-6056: 8.57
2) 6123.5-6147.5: 8.72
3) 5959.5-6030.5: 8.67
